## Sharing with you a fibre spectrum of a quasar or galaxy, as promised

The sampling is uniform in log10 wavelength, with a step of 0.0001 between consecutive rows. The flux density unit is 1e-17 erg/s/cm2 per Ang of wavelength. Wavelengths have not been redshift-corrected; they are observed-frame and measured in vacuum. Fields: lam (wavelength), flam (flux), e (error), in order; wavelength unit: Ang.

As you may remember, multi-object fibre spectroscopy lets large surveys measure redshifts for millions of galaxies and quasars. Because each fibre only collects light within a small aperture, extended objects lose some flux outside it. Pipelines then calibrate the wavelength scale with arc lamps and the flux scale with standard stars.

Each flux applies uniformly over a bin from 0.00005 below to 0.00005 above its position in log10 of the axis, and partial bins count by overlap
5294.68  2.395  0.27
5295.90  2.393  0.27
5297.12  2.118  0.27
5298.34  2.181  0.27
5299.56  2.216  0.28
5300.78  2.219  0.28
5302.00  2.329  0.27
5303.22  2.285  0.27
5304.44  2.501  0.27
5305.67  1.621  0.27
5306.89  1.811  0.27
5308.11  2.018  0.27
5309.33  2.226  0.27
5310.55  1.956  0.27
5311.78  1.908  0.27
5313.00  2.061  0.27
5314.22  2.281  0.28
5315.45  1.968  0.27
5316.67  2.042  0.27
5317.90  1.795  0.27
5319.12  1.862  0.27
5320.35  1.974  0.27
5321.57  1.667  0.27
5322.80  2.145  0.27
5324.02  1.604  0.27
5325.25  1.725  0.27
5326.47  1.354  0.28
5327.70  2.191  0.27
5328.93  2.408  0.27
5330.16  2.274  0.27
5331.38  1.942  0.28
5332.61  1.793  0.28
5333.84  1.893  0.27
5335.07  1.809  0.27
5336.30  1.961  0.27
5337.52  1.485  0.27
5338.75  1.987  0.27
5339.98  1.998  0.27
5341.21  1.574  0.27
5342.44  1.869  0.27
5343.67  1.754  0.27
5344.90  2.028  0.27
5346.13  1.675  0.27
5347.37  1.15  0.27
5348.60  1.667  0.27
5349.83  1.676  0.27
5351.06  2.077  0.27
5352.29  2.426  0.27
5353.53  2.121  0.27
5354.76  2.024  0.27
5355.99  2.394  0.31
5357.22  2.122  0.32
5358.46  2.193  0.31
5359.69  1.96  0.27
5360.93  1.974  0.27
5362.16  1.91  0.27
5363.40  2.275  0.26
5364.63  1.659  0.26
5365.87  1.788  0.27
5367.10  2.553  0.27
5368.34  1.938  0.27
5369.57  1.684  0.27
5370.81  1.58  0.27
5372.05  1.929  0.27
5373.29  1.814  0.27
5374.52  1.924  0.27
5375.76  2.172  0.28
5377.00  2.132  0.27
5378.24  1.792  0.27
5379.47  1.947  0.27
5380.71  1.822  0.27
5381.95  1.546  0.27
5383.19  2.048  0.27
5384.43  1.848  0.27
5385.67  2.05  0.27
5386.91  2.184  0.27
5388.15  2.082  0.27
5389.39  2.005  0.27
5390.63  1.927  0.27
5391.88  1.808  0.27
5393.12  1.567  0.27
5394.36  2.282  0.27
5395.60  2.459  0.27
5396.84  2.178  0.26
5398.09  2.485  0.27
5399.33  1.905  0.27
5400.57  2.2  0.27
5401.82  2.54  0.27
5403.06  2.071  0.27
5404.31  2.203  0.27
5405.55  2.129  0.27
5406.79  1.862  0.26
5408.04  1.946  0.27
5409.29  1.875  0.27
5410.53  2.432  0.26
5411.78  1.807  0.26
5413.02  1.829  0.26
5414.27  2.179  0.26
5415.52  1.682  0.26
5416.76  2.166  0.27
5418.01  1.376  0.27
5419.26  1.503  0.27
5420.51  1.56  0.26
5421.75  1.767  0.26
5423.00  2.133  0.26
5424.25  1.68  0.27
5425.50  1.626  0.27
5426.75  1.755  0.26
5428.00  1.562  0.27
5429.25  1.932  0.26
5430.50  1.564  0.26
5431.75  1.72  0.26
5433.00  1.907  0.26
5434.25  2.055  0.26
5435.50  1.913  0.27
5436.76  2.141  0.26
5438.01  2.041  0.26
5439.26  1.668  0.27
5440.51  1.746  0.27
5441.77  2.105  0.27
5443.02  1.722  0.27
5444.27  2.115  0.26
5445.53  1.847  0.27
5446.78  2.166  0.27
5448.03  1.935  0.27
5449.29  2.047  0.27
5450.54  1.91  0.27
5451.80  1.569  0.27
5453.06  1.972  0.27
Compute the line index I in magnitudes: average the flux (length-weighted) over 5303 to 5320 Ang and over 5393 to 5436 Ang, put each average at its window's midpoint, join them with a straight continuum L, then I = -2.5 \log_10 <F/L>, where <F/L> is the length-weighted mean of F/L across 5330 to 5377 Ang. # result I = 0.04 mag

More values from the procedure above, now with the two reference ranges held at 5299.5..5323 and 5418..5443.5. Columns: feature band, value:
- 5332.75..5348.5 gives 0.126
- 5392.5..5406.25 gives -0.175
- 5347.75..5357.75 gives -0.049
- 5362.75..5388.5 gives -0.019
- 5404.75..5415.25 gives -0.092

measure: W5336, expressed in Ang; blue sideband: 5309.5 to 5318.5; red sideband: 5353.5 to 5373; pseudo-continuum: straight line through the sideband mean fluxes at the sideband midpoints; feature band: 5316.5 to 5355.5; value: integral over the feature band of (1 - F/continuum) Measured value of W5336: 2.6 Ang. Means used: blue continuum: 2.01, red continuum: 2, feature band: 1.87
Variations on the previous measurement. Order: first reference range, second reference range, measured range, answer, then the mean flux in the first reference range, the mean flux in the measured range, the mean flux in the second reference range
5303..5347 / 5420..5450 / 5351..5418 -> -4.64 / 1.92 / 2.02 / 1.86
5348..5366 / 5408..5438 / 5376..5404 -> -1.64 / 2.02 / 2.04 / 1.84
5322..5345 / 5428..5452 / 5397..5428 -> -0.81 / 1.88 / 1.94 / 1.9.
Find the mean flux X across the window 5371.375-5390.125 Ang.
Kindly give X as 1.95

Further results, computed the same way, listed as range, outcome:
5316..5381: 1.92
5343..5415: 1.99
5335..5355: 1.84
